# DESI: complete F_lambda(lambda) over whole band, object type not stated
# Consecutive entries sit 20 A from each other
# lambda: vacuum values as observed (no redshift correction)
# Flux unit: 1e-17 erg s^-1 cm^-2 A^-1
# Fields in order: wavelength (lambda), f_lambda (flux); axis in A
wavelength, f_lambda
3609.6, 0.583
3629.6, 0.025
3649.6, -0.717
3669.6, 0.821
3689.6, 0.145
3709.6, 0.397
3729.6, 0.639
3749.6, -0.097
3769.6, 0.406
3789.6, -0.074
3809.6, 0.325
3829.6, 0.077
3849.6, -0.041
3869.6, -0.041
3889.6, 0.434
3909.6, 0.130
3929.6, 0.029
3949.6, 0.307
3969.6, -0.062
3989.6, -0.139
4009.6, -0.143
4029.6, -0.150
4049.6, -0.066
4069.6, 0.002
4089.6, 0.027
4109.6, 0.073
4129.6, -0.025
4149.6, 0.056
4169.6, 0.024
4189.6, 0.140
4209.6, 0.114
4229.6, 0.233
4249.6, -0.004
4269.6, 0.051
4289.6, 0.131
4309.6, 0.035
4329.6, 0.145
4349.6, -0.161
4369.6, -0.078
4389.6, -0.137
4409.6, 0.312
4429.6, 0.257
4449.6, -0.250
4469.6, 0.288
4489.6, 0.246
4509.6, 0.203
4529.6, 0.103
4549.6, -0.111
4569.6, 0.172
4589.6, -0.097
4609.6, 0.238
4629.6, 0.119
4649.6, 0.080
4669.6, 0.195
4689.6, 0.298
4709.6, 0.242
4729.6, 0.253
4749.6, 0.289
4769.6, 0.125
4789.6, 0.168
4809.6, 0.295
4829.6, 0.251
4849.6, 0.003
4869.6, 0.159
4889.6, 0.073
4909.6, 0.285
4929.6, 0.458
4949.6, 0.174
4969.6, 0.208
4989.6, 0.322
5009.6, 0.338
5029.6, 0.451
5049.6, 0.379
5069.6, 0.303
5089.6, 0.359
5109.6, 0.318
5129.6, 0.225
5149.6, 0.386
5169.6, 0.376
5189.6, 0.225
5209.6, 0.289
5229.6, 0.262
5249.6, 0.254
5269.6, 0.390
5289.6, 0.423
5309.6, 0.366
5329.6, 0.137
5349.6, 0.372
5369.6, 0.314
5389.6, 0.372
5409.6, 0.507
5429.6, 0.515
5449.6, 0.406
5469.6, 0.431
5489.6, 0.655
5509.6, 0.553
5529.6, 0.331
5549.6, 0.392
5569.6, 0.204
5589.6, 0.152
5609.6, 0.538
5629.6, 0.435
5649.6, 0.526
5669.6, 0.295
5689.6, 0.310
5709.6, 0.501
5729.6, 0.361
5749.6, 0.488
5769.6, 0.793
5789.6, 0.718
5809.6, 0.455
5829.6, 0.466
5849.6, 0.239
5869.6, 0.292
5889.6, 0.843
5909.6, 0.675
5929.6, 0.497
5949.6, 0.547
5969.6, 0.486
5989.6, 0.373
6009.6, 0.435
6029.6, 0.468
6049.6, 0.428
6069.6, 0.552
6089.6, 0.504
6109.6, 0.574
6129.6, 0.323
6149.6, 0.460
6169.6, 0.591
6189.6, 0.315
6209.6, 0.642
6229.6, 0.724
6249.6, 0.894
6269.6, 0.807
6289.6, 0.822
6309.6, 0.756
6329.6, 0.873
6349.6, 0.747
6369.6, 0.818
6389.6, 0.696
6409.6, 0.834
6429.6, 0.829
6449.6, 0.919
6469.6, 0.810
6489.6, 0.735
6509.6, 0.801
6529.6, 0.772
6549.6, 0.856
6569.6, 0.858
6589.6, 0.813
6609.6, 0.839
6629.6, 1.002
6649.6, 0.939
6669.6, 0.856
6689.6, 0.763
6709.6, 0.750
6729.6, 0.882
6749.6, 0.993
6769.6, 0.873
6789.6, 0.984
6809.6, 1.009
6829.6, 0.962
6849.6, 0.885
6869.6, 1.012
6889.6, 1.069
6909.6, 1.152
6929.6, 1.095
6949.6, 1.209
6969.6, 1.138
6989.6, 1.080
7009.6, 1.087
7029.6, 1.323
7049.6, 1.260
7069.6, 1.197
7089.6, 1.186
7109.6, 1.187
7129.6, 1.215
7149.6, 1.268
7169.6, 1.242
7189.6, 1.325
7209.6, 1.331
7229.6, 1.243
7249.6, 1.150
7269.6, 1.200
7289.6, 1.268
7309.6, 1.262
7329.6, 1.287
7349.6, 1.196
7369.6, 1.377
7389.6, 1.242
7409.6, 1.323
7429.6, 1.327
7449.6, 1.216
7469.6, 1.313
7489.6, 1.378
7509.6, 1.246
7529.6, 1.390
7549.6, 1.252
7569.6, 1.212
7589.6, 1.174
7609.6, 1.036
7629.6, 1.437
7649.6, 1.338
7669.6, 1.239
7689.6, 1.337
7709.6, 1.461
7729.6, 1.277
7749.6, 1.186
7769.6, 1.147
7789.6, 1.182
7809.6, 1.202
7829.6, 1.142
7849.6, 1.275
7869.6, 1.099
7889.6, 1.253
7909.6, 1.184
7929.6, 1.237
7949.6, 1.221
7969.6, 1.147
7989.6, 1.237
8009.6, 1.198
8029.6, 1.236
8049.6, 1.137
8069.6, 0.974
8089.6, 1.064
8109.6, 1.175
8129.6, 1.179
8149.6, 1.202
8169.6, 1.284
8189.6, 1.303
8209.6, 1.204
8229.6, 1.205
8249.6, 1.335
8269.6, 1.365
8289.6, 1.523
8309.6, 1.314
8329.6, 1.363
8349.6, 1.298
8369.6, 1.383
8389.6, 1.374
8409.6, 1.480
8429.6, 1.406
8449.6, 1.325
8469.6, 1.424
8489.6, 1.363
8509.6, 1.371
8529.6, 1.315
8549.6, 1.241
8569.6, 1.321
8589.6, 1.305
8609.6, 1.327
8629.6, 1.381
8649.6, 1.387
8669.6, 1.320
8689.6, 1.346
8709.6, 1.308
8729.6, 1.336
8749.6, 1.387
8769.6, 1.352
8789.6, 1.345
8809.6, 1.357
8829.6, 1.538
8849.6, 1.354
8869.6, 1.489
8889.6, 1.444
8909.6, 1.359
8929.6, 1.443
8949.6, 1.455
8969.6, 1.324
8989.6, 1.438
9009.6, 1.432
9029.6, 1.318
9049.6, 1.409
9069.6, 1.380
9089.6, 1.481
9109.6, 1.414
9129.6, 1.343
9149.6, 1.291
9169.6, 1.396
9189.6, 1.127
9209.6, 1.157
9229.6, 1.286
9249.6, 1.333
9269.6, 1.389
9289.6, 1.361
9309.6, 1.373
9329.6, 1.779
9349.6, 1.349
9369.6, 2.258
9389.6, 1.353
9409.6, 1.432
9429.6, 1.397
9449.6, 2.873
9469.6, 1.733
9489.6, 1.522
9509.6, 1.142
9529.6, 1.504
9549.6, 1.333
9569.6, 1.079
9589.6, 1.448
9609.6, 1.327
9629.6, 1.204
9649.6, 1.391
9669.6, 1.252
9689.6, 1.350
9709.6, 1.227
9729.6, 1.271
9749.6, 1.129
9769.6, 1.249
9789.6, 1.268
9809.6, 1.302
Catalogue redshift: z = 0.560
